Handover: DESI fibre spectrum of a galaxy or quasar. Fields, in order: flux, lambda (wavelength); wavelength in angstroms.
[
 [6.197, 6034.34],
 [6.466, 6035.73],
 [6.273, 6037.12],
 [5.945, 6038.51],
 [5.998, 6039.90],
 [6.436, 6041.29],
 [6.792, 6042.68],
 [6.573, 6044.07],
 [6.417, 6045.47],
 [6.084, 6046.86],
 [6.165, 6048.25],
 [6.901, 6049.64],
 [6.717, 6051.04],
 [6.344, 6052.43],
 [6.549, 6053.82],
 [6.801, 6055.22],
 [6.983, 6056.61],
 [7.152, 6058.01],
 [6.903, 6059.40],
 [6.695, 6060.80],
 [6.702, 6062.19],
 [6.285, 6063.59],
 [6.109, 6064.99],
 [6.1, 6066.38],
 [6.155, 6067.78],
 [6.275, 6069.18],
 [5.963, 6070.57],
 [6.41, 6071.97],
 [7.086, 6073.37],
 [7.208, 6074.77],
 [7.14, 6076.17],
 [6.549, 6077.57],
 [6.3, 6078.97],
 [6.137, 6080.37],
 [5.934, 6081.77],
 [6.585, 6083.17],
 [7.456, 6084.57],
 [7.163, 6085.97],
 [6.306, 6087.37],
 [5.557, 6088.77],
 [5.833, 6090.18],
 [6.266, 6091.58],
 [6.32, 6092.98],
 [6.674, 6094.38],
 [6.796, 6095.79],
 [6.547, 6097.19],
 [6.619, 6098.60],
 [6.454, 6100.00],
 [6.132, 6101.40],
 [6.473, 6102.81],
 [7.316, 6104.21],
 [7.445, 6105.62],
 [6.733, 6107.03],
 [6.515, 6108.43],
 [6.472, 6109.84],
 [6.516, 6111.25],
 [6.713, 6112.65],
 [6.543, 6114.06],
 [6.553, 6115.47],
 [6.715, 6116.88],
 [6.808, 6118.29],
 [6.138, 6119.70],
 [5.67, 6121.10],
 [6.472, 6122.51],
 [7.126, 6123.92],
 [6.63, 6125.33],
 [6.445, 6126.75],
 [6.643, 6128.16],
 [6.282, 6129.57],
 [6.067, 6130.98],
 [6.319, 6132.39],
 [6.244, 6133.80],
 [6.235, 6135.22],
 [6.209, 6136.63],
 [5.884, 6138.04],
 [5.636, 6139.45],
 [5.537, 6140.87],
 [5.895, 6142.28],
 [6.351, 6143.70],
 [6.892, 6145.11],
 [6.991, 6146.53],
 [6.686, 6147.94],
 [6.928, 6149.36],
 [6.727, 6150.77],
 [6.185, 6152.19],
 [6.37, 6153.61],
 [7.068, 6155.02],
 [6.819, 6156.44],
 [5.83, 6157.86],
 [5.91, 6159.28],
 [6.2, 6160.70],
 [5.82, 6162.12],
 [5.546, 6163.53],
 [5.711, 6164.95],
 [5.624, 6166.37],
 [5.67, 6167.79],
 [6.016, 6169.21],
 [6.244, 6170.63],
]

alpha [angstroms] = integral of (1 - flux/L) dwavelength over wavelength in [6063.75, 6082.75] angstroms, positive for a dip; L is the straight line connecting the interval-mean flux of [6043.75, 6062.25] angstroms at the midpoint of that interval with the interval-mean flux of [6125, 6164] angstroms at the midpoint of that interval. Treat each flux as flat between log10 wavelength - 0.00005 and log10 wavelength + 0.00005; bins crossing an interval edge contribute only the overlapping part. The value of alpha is 0.44 angstroms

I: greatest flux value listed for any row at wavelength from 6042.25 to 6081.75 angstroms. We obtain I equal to 7.208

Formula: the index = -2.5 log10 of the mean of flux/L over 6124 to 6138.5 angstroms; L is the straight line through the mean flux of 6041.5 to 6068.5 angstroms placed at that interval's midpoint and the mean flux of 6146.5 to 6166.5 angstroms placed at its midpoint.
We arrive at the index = 0.00 mag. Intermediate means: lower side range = 6.55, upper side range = 6.29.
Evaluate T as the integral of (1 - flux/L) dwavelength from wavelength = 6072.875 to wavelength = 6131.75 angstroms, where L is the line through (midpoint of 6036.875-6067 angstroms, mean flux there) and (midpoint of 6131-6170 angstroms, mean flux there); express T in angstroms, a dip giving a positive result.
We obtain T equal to -1.9 angstroms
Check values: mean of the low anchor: 6.5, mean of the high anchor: 6.19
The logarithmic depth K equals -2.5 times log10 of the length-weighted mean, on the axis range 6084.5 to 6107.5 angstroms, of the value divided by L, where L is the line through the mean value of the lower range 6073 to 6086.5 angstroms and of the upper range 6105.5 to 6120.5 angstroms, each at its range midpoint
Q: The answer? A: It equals 0.018 mag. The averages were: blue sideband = 6.74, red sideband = 6.61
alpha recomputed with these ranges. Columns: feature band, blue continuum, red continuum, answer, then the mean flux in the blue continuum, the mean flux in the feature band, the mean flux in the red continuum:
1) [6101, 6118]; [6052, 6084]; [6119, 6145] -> -0.9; 6.54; 6.69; 6.23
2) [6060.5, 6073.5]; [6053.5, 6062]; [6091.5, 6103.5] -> 0.8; 6.85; 6.34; 6.49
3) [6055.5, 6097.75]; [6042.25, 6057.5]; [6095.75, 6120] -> 0.5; 6.58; 6.52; 6.64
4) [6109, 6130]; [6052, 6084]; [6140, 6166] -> -0.4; 6.54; 6.52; 6.29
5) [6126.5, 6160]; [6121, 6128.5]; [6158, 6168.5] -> -0.9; 6.55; 6.34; 5.79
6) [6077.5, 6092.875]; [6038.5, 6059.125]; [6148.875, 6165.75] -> 0.2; 6.55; 6.36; 6.25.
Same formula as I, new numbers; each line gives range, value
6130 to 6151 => 6.991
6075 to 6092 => 7.456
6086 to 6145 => 7.445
